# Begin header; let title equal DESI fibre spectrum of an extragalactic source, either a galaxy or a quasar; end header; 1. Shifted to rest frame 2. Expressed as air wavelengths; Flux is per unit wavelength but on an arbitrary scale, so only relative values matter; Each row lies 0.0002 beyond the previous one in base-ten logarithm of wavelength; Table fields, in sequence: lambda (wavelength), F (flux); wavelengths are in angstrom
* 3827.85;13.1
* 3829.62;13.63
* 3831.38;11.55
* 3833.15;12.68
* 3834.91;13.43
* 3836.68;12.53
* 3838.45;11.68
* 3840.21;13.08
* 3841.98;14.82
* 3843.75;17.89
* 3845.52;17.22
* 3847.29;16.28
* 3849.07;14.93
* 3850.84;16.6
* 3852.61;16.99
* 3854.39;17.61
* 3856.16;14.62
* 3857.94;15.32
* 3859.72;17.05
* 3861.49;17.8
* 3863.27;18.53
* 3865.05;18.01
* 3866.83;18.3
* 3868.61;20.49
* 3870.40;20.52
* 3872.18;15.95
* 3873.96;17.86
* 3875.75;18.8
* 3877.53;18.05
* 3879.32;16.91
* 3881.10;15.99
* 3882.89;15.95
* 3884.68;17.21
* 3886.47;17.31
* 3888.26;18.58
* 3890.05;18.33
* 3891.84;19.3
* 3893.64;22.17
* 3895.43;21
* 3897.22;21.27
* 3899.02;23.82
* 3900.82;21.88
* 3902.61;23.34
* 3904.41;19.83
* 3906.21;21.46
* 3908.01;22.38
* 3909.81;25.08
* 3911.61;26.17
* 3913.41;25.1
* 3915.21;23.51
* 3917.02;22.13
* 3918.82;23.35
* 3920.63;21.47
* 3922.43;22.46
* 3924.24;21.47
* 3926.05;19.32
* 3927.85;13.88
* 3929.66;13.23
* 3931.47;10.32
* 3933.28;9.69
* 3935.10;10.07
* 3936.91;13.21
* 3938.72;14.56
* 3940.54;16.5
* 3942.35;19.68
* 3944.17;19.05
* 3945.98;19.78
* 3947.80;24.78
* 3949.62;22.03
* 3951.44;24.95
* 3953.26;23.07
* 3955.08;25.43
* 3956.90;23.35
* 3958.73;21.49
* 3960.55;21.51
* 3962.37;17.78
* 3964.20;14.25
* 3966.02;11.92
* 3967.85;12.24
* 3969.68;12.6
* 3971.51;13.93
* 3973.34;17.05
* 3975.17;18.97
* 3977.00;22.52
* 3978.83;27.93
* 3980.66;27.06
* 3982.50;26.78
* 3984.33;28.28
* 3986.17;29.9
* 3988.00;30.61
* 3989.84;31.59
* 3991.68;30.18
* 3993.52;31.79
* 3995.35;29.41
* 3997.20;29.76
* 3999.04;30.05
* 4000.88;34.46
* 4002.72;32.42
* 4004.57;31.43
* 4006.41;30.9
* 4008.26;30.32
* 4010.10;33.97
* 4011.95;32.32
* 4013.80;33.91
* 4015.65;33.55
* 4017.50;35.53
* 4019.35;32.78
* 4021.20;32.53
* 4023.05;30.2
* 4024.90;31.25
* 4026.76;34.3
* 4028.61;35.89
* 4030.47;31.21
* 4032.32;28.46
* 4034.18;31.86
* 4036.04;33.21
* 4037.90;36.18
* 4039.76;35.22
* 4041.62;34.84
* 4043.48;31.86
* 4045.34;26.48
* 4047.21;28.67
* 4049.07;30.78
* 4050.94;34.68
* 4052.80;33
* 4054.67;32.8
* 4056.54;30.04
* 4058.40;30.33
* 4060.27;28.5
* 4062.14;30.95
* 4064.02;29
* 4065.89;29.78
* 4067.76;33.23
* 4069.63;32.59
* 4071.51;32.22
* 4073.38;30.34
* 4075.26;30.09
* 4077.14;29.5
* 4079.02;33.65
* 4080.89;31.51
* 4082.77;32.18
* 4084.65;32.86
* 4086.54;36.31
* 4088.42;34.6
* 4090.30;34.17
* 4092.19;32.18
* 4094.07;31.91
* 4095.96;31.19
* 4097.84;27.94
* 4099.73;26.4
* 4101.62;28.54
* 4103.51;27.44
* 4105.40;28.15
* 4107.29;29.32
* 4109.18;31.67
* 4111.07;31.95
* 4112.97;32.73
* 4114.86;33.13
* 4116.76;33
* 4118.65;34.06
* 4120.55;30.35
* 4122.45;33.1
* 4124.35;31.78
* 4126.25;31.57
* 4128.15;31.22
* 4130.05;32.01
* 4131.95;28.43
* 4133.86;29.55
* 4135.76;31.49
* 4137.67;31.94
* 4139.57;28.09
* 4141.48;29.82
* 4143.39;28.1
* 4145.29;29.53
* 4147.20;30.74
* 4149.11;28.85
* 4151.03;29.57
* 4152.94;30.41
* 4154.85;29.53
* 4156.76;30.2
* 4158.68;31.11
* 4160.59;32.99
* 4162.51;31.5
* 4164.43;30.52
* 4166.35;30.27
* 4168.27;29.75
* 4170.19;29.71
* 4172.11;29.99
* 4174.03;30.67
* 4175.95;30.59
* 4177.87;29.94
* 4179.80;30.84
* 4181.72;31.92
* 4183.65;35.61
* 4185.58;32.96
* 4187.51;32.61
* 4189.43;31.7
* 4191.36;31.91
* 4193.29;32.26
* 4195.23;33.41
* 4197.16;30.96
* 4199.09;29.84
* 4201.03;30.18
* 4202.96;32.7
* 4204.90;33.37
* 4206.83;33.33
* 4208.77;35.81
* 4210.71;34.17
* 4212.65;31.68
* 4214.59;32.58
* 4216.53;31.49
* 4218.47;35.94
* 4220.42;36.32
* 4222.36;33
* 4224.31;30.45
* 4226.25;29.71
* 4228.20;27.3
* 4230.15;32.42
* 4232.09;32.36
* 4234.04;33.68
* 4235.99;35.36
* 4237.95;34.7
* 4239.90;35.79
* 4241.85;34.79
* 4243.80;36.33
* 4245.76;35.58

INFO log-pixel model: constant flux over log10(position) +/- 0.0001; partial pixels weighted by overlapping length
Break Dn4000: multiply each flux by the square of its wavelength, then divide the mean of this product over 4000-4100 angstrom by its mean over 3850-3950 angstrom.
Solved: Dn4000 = 1.83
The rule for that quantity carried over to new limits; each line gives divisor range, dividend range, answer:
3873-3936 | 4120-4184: 1.79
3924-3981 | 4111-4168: 1.87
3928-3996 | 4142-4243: 1.72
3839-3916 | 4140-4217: 1.92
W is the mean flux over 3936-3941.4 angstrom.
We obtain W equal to 14.7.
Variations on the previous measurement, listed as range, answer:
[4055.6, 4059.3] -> 30.2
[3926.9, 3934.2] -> 11.8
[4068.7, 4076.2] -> 31.3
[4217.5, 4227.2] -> 33.1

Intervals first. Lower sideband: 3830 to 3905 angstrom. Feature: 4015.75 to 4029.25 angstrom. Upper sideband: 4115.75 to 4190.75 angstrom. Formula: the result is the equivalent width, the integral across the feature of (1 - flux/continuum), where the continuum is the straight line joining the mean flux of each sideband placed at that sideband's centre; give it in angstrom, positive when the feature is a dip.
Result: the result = -4.6 angstrom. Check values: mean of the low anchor 17.4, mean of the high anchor 30.9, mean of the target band 33.2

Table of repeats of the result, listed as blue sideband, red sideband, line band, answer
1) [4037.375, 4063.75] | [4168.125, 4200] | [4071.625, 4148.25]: 1.18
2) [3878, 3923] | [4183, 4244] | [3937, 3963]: 2.41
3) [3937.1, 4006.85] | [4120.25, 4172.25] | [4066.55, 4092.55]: -4.40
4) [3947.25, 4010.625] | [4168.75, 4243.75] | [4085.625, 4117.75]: -2.45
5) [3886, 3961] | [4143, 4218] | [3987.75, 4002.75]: -4.99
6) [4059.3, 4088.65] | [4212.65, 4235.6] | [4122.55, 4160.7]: 1.92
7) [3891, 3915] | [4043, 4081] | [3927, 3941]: 6.73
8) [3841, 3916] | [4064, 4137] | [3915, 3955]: 6.41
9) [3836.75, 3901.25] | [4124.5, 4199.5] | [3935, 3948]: 2.30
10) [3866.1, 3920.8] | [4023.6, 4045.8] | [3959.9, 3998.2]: 6.66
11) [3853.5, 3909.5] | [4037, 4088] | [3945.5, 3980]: 6.76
